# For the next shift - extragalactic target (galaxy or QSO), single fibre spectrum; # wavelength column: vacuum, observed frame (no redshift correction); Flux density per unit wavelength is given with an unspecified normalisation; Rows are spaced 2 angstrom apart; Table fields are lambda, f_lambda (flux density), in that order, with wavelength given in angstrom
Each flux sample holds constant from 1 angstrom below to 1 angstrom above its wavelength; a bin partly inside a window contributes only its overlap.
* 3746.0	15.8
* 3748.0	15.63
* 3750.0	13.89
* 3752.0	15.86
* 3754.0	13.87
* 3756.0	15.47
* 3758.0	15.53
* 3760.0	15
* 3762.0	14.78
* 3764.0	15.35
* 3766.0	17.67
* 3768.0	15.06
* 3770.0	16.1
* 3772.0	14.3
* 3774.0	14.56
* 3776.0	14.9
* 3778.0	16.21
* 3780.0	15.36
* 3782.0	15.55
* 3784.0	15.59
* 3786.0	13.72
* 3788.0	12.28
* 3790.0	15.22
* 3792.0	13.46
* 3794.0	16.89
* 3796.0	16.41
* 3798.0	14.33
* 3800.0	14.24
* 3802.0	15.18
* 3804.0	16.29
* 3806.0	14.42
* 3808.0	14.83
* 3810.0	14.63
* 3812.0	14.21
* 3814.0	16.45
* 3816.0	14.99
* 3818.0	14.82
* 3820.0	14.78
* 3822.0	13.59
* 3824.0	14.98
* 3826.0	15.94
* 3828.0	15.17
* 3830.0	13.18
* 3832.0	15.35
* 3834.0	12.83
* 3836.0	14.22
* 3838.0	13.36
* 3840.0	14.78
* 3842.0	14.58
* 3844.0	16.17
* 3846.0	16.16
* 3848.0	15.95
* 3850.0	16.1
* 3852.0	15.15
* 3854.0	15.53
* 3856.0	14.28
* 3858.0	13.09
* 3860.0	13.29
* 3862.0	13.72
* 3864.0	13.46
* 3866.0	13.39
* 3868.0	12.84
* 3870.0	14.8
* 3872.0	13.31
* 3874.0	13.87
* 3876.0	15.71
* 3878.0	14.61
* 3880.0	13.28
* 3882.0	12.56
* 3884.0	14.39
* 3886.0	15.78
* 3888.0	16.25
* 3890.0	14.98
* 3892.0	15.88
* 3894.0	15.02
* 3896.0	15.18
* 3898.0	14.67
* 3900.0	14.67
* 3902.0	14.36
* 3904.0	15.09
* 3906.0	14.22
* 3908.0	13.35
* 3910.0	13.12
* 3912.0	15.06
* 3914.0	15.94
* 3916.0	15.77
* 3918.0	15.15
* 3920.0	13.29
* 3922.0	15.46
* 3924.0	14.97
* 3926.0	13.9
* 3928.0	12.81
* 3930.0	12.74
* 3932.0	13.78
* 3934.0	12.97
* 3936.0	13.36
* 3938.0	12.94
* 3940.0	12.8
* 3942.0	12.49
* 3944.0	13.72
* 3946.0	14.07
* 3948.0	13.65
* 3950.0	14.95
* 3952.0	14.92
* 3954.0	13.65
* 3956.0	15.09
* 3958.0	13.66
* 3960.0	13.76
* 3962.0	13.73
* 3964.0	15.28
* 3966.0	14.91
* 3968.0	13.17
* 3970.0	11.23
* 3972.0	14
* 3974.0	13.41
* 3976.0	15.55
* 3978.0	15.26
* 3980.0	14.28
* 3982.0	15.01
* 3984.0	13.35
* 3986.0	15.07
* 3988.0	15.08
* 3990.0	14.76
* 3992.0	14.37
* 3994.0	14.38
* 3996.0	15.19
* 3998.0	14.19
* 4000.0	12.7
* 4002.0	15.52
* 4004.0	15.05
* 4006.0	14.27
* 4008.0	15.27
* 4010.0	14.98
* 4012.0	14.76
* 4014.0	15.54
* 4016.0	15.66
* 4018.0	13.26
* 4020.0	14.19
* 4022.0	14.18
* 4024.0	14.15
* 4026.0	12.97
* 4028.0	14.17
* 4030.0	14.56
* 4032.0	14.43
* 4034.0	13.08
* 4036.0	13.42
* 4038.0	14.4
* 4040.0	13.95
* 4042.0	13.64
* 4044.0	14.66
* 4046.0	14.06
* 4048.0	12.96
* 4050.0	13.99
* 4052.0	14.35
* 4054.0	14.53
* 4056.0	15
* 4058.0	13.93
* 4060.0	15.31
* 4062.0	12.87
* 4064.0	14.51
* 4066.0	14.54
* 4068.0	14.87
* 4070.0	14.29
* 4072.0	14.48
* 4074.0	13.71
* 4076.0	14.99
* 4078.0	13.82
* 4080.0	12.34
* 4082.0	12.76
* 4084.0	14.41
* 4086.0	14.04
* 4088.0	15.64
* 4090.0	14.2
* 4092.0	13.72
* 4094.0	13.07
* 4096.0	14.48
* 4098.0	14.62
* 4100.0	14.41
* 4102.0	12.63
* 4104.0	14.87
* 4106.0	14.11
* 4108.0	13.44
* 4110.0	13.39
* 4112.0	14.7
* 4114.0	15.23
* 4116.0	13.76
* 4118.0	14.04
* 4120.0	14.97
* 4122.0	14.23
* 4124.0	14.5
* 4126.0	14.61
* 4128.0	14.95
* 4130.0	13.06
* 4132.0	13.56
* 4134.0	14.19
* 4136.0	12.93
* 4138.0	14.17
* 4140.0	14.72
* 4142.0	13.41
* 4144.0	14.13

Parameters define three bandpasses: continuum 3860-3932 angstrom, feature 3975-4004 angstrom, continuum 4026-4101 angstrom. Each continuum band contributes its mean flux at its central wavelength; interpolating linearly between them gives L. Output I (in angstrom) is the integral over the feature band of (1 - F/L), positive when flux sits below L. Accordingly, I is -0.86 angstrom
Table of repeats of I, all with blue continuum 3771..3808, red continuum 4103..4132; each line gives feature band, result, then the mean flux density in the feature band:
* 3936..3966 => 1.4 angstrom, 13.9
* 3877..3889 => 0.2 angstrom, 14.5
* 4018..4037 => 0.7 angstrom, 13.9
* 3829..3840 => 0.7 angstrom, 13.9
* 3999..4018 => -0.4 angstrom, 14.8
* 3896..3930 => 0.5 angstrom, 14.5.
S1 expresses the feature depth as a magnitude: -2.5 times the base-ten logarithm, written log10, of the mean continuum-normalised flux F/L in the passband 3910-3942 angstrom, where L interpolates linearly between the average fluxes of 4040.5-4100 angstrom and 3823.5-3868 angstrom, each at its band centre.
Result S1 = 0.03 mag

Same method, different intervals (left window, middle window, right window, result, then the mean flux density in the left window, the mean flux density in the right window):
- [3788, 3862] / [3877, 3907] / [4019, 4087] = -0.011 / 14.8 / 14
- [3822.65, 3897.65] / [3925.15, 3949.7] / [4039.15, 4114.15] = 0.085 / 14.6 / 14.1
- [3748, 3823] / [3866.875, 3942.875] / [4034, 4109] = 0.029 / 15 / 14.1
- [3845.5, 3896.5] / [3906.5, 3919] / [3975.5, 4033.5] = -0.013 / 14.5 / 14.5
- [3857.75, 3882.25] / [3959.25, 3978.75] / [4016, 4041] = -0.011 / 13.7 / 14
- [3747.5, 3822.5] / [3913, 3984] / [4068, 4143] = 0.039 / 15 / 14.1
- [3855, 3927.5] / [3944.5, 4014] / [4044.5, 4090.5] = -0.008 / 14.4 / 14.2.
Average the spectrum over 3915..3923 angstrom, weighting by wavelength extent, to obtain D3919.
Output 14.9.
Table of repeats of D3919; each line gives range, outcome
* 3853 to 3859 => 14.3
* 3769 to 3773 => 15.2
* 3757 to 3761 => 15.3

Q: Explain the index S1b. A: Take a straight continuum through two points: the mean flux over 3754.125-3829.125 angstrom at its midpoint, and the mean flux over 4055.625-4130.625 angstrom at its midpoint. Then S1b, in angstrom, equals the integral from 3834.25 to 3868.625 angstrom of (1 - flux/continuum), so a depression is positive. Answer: 1.0 angstrom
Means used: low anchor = 15.1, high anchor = 14.2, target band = 14.5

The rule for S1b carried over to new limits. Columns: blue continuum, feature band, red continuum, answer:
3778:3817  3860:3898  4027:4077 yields 0.9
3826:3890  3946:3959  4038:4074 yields 0.0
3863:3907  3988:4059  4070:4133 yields -0.4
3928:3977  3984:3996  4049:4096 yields -0.7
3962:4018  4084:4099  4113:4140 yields 0.0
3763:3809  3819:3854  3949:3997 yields 0.1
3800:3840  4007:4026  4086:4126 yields -0.3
